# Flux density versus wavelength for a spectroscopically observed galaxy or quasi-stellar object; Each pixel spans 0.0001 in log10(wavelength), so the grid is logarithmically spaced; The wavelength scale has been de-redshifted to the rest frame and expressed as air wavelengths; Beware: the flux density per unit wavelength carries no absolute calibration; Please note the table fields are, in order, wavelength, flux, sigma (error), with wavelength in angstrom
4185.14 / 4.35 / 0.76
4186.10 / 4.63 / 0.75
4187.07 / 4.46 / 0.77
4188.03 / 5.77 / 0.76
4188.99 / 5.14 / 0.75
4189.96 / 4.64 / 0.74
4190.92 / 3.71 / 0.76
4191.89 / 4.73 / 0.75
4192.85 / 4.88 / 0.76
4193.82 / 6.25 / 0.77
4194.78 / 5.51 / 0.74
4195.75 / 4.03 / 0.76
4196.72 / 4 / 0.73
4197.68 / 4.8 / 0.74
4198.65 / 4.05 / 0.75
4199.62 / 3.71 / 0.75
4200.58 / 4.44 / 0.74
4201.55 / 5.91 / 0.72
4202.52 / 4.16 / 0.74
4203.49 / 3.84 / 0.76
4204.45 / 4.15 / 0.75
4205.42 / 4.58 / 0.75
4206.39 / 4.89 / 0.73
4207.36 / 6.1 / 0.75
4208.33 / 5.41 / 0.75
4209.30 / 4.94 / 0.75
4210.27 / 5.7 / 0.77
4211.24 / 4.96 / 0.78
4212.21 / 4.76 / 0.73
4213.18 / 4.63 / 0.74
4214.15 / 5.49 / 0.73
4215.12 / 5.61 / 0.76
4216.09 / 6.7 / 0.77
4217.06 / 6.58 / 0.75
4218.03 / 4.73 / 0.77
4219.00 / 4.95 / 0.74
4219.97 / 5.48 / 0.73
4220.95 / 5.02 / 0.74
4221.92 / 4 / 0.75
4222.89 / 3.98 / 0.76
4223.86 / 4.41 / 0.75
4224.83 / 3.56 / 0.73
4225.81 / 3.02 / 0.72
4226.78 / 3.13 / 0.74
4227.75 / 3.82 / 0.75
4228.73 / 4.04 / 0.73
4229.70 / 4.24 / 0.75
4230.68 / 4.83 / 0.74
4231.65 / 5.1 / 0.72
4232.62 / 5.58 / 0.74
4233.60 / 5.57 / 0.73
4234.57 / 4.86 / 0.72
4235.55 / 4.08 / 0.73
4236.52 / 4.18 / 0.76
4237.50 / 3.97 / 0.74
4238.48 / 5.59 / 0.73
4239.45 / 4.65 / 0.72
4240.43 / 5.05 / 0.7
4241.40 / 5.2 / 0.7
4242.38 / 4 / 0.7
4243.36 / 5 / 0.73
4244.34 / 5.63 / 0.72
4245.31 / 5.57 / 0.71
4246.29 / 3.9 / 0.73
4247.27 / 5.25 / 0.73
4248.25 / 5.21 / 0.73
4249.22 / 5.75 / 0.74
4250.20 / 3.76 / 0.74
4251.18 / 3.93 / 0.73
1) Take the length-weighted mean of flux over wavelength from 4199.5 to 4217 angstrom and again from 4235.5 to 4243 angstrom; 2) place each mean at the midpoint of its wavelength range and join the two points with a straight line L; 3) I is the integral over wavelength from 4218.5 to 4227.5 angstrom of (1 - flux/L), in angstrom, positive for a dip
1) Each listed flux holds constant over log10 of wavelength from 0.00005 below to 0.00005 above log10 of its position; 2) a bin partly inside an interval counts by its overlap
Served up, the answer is 1.3 angstrom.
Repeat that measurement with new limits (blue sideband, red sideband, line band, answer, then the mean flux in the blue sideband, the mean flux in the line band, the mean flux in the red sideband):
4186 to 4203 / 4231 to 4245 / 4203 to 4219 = -1.3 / 4.71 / 5.19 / 4.9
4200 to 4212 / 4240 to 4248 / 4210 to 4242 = 1.1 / 4.91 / 4.76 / 4.96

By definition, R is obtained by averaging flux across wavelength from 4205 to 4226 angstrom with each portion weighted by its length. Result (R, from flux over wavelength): 5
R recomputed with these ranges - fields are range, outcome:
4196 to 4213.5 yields 4.71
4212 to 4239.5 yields 4.71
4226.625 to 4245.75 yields 4.73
